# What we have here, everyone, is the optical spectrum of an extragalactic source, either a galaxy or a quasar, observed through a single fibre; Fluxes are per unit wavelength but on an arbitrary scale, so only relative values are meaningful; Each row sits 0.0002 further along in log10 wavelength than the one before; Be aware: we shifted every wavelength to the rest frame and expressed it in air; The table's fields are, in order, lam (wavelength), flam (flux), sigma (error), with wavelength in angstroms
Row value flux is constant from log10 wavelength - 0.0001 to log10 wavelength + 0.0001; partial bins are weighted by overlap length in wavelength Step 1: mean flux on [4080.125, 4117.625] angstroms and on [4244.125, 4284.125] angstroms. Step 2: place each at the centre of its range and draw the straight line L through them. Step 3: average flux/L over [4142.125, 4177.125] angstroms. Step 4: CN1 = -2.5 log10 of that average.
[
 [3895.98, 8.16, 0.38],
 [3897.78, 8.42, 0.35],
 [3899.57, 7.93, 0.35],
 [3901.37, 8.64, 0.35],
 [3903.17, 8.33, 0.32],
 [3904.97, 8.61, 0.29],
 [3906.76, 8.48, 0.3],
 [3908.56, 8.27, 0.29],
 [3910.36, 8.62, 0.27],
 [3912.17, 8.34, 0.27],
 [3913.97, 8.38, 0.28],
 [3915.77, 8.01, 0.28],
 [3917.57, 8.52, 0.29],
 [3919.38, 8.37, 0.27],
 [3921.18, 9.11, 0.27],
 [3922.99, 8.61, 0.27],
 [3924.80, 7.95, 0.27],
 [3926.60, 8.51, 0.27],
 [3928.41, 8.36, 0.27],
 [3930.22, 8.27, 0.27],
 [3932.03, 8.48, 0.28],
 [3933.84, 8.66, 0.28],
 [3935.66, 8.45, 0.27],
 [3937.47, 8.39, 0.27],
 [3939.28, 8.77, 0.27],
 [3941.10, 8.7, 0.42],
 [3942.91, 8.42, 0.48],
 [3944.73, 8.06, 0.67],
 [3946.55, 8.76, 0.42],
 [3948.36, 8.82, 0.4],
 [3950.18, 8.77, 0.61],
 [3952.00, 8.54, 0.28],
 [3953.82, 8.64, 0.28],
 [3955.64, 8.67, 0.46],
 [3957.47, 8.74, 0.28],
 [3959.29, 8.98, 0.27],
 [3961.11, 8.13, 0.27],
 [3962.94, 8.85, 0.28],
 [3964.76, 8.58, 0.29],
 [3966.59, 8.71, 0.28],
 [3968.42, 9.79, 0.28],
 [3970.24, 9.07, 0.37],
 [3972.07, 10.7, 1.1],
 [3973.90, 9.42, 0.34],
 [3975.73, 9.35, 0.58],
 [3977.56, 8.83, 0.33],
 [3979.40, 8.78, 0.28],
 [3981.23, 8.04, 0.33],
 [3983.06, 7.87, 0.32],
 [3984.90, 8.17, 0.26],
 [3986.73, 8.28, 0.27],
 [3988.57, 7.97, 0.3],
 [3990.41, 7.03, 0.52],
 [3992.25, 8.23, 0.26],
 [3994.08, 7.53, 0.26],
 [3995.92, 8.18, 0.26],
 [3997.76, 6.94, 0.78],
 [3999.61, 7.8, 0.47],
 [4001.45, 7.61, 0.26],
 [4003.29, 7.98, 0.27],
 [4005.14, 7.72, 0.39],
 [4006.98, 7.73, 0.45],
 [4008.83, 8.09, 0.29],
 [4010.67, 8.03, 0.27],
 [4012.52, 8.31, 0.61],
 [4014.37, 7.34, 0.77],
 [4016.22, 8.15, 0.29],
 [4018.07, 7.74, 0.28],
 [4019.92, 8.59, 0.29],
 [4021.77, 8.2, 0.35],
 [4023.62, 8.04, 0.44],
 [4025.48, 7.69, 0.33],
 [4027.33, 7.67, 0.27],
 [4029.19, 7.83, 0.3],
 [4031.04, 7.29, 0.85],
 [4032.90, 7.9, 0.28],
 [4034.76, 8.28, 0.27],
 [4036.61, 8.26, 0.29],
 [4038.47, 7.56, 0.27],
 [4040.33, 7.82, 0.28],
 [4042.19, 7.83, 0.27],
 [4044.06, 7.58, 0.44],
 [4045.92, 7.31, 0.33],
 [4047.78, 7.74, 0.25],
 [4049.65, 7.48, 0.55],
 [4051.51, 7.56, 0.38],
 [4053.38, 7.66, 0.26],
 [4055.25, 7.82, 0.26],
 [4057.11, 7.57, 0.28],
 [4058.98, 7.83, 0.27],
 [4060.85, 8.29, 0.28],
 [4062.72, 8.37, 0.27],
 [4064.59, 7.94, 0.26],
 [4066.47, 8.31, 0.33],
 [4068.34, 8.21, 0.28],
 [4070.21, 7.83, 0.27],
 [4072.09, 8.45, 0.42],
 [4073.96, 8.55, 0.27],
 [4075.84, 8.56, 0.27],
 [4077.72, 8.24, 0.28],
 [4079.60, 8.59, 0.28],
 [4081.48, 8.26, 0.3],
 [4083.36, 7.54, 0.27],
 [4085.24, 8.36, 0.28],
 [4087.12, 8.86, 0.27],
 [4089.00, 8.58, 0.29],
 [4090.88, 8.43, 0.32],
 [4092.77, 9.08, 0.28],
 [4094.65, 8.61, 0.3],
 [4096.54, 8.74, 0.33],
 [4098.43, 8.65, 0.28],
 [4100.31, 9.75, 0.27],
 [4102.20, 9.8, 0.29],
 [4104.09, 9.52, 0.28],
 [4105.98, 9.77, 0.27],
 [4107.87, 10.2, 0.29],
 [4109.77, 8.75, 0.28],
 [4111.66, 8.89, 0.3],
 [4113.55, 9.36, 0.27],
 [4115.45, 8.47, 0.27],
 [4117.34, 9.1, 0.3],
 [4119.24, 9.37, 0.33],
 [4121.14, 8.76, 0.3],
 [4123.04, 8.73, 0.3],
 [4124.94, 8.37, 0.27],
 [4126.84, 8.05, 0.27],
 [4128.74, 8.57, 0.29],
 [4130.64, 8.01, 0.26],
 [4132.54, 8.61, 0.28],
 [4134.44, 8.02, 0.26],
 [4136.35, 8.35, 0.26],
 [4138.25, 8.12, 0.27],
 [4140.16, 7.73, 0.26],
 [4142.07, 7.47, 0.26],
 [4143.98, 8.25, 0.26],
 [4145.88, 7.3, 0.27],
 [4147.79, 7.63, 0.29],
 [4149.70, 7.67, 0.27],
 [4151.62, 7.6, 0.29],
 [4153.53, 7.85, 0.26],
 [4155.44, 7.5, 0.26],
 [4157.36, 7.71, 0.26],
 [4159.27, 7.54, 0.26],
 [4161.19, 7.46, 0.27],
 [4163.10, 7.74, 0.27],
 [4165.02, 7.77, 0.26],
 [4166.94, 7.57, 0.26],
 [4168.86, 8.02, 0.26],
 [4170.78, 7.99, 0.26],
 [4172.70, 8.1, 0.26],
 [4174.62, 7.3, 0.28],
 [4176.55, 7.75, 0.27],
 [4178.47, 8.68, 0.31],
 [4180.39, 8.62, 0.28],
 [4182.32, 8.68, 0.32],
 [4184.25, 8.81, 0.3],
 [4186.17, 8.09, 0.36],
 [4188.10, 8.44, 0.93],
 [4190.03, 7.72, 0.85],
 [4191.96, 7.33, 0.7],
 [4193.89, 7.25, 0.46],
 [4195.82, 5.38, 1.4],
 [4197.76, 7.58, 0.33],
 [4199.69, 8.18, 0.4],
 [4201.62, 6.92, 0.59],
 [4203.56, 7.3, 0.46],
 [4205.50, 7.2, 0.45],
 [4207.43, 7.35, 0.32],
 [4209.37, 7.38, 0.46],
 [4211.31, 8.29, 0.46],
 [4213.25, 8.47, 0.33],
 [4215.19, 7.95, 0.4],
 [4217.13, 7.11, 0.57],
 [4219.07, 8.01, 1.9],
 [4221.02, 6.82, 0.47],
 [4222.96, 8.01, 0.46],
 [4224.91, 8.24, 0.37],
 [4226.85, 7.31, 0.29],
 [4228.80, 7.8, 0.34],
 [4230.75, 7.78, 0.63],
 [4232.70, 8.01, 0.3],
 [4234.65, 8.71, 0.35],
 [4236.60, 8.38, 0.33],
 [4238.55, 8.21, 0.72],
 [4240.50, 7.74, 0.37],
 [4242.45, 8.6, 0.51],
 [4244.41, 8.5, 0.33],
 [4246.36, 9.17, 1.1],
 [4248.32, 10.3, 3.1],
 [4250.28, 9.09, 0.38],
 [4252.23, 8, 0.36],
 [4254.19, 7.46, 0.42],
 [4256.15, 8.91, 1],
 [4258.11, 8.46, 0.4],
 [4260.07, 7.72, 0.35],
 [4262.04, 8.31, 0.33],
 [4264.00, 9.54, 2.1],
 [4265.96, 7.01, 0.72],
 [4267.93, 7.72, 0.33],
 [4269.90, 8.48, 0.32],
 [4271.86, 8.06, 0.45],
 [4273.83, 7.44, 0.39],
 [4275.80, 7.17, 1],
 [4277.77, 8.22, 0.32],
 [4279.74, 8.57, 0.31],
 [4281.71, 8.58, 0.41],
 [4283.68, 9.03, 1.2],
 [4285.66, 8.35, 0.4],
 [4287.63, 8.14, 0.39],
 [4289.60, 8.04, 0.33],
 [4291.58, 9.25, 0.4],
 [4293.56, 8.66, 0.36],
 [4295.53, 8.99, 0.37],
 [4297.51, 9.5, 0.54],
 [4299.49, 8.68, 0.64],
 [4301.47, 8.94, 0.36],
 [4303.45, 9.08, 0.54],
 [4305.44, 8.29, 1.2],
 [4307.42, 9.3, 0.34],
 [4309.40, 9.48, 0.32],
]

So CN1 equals 0.13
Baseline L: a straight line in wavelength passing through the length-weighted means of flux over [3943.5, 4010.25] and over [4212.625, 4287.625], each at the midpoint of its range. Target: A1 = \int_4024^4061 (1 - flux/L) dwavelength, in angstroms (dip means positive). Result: 2.76 angstroms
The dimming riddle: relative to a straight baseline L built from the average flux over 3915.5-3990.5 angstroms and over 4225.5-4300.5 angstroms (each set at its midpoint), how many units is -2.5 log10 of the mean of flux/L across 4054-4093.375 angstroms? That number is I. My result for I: 0.03 mag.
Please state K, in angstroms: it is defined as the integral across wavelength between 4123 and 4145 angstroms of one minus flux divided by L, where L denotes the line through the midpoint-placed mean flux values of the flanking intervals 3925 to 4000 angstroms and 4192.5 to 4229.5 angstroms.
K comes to -1.0 angstroms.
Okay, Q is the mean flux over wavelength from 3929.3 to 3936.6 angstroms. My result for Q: 8.46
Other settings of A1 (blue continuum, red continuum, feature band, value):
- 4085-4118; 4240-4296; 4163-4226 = 6.8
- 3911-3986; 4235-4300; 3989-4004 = 1.6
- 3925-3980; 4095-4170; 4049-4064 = 1.2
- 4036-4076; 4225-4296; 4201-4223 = 1.8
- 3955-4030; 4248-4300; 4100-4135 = -2.6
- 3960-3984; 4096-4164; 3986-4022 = 3.9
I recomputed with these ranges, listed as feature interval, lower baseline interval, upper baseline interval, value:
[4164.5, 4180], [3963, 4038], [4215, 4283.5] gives 0.033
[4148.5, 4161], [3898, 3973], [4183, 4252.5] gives 0.063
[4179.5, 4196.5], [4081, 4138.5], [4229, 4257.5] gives 0.099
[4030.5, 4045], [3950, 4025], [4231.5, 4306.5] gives 0.071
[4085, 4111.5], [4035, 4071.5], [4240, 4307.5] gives -0.141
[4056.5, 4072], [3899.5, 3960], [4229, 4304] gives 0.053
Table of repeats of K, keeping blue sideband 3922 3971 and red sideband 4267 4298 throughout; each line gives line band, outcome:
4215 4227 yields 1.1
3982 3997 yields 1.2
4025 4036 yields 1.0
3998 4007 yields 0.9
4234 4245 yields 0.1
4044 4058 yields 1.6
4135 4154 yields 1.5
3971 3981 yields -0.8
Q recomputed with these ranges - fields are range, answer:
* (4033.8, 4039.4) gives 8.04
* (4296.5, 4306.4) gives 8.89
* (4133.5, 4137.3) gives 8.18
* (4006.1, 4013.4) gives 8.04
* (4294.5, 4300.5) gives 9.06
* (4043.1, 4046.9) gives 7.45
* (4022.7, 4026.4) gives 7.85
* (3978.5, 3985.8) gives 8.22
